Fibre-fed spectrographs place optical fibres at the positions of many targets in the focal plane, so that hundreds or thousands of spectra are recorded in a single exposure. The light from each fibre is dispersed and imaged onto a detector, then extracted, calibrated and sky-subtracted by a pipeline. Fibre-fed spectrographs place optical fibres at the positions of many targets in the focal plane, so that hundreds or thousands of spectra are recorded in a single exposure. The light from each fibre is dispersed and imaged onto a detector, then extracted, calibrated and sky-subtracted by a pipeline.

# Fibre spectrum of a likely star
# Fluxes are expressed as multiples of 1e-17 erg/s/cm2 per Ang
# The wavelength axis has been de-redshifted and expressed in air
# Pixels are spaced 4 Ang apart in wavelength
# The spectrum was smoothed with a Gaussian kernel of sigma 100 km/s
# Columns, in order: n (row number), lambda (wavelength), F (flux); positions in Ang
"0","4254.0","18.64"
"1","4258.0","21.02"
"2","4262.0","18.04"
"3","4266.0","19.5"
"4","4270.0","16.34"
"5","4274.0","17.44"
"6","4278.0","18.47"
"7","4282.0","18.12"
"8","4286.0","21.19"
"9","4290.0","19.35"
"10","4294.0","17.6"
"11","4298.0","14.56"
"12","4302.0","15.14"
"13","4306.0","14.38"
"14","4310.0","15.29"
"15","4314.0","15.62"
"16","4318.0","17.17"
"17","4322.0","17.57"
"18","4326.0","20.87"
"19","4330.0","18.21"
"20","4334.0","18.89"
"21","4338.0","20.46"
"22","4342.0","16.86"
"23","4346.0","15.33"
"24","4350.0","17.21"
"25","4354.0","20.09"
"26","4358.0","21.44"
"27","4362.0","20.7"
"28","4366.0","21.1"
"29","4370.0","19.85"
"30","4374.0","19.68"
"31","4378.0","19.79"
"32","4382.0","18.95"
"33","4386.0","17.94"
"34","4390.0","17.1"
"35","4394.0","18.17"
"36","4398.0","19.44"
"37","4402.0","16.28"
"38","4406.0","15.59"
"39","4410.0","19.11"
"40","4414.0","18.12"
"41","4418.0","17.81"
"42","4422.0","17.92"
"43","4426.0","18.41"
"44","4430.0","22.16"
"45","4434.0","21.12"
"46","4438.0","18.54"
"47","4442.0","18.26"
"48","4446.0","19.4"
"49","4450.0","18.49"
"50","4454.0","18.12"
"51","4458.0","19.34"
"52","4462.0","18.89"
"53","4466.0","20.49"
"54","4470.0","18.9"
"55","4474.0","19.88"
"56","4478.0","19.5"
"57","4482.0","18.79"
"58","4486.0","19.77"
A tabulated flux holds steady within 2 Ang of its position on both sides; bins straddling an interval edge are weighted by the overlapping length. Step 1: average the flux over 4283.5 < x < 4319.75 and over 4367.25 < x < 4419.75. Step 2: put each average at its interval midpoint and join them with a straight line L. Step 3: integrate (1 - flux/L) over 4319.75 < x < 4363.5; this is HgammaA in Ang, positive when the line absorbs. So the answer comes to -3.6 Ang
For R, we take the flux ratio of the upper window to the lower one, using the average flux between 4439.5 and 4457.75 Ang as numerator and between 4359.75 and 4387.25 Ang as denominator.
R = 0.94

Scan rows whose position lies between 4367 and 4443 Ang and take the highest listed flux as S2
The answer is 22.16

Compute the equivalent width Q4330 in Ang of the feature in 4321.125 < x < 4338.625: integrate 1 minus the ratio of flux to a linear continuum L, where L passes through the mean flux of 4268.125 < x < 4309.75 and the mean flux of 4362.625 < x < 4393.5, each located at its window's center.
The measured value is -1.1 Ang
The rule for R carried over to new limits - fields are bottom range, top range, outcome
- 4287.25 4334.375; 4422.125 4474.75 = 1.13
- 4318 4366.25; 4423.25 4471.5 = 1.02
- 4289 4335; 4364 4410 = 1.09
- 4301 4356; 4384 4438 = 1.06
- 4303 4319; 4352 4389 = 1.28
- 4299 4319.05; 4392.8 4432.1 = 1.19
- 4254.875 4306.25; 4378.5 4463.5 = 1.04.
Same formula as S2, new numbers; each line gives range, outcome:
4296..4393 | 21.44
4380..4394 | 18.95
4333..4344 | 20.46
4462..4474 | 20.49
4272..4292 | 21.19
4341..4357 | 20.09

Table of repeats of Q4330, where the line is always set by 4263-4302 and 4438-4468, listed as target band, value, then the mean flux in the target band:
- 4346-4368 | -1.6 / 19.7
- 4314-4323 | 0.6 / 17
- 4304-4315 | 1.8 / 15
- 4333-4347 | 0.2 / 18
